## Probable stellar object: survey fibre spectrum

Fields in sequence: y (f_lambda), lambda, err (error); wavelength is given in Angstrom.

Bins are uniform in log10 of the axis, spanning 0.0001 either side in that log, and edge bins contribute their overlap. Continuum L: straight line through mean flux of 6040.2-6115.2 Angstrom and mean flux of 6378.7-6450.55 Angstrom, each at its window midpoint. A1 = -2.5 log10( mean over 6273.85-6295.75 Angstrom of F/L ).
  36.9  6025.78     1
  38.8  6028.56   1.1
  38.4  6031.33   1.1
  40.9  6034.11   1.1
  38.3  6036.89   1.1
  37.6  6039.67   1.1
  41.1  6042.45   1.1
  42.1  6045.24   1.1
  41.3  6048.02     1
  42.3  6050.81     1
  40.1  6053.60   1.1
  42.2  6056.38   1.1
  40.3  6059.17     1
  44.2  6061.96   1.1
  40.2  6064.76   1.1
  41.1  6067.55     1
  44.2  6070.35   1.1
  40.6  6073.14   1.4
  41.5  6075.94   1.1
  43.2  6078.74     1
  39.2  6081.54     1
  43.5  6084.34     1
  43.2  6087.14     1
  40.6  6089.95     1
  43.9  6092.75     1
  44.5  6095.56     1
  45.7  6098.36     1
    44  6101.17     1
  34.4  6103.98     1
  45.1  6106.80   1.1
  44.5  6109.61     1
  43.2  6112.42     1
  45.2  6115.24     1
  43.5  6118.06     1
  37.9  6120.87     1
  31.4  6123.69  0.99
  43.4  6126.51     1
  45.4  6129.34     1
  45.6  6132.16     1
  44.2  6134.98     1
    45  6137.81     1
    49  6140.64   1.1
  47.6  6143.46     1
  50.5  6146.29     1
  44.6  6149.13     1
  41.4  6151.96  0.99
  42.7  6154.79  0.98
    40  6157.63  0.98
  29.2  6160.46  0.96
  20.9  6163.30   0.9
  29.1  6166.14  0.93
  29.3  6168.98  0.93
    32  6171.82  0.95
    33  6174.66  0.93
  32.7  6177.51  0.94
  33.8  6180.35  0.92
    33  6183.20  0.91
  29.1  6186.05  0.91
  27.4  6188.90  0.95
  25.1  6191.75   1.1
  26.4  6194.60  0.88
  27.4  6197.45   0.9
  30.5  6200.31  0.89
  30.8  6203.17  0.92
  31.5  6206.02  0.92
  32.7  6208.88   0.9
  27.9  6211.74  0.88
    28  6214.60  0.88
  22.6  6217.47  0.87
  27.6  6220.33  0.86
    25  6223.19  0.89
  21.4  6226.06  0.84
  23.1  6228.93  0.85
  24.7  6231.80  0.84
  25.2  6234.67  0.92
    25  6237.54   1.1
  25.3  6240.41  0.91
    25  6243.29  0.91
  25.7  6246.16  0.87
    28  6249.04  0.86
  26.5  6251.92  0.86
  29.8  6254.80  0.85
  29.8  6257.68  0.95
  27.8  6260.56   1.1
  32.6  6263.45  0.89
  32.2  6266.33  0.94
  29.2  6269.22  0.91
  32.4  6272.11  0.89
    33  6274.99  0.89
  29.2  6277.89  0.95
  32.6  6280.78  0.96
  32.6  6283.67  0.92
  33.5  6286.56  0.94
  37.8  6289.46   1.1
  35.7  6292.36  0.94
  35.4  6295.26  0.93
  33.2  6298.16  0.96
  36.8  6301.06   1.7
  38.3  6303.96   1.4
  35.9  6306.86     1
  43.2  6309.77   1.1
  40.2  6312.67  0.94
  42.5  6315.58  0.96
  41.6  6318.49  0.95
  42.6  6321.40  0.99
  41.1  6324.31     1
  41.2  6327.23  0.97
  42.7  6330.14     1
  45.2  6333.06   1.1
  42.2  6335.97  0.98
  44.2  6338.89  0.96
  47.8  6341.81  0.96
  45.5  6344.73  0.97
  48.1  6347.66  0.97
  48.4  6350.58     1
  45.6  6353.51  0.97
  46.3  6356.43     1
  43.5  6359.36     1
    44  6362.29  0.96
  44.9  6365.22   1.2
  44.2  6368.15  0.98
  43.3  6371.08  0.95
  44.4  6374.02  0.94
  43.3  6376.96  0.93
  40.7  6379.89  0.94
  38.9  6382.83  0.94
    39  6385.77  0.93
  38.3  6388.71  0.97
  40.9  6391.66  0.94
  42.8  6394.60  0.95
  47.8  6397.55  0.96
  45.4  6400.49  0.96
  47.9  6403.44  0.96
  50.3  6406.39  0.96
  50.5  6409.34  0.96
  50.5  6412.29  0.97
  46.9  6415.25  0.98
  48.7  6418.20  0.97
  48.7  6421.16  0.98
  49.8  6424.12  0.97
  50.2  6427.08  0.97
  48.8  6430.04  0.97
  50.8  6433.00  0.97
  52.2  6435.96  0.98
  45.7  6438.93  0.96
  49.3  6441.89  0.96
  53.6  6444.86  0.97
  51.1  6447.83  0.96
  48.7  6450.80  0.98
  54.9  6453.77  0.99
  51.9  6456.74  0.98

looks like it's 0.320 mag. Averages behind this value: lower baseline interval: 42.2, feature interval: 33.6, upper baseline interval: 47.1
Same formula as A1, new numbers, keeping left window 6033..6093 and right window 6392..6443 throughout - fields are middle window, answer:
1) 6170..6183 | 0.31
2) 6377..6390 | 0.20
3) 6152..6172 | 0.31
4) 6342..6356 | 0.00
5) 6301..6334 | 0.13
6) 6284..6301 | 0.29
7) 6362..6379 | 0.09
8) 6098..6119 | -0.02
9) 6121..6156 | -0.03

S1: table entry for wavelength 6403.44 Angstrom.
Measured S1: 47.9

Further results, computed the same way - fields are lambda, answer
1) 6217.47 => 22.6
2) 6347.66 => 48.1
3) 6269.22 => 29.2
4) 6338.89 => 44.2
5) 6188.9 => 27.4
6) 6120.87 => 37.9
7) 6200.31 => 30.5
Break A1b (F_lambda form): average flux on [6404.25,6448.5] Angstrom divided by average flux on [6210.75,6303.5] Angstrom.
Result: 1.7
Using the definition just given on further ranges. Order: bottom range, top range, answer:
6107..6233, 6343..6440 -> 1.33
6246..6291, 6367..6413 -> 1.43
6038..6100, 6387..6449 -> 1.15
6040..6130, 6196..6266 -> 0.65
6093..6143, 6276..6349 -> 0.92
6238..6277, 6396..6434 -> 1.69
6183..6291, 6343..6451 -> 1.63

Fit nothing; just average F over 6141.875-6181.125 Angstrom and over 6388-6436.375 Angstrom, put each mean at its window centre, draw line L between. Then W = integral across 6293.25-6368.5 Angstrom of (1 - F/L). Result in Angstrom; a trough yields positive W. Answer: 2.82 Angstrom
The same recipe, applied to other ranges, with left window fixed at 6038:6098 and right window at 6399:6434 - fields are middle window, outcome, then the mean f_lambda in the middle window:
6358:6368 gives 0.8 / 44.2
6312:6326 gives 1.6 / 41.6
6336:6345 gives 0.4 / 45.3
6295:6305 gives 2.3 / 35.9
